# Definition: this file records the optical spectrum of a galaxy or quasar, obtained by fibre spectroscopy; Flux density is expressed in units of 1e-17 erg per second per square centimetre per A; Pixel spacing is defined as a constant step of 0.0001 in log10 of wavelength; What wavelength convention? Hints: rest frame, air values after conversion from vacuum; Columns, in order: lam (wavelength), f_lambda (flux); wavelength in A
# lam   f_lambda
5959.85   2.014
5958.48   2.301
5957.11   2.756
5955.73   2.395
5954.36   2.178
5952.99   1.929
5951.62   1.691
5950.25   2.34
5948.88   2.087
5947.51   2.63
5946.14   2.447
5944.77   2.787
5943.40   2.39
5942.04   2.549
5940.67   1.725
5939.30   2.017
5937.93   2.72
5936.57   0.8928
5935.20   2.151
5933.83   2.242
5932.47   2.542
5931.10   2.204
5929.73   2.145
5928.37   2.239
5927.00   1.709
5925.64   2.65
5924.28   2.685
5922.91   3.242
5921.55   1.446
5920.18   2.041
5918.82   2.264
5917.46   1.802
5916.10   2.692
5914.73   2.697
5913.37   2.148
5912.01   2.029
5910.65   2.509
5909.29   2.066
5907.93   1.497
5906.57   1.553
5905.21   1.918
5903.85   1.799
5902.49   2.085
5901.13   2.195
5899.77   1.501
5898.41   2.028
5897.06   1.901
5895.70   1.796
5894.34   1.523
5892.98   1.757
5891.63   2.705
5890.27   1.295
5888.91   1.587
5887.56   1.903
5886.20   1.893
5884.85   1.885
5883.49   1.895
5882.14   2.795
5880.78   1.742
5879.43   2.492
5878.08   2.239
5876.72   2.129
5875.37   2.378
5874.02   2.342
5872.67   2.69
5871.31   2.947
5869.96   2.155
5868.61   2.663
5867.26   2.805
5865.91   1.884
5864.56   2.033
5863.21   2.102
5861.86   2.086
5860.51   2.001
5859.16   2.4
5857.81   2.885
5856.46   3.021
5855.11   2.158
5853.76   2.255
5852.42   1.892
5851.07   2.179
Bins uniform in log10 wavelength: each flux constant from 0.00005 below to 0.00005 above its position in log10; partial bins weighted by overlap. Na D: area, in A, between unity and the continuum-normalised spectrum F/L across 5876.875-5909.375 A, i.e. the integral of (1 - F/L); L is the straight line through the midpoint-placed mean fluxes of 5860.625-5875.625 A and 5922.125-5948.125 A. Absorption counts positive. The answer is 5.8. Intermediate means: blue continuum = 2.36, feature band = 1.92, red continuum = 2.31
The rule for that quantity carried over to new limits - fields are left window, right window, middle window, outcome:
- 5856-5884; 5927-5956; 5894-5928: 2.8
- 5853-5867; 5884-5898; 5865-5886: -2.6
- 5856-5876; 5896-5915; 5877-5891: 1.5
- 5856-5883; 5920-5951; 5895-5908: 2.7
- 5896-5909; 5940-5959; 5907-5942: -2.2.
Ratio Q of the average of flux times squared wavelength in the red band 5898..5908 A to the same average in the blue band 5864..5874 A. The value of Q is 0.76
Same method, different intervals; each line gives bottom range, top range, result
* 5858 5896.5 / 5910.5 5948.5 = 1.07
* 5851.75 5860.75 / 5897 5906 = 0.81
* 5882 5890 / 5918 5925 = 1.24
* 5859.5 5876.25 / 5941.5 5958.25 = 1.03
